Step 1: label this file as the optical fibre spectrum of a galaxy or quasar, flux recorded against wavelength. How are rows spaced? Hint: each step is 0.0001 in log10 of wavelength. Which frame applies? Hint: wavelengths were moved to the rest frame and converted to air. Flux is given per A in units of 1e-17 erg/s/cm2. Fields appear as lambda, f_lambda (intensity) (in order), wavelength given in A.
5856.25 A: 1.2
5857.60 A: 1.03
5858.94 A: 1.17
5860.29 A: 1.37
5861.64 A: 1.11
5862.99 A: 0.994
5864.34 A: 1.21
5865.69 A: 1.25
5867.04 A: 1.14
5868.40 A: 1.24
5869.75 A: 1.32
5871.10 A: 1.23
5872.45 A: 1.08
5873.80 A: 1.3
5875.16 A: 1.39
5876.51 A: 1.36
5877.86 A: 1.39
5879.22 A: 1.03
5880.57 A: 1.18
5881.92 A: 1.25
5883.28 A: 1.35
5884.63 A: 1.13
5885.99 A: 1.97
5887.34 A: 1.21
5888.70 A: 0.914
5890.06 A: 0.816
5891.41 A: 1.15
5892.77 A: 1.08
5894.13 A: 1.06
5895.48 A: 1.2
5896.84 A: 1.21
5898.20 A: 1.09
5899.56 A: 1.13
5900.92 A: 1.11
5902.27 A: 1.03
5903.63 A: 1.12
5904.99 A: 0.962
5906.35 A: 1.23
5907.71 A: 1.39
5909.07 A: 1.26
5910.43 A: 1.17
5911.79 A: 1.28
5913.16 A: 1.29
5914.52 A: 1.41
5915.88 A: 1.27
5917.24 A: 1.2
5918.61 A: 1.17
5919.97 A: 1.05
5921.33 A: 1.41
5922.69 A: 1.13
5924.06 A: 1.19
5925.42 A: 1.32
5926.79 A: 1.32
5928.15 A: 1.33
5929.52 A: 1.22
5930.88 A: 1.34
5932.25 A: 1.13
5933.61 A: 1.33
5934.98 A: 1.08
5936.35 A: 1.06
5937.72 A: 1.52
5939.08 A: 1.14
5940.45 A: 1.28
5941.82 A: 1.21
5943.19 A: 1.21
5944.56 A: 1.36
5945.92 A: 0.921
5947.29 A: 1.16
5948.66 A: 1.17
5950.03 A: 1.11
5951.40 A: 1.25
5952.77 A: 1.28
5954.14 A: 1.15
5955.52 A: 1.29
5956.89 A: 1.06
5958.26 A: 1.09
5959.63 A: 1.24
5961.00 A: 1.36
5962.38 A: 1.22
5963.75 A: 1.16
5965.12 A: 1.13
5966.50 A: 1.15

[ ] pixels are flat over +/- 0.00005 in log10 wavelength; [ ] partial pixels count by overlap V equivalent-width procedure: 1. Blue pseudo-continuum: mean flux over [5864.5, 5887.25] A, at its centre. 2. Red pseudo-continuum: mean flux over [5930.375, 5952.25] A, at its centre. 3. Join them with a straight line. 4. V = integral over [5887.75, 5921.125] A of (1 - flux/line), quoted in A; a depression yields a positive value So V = 2.5 A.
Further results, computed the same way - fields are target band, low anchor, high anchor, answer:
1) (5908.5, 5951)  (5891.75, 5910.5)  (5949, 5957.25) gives -2.0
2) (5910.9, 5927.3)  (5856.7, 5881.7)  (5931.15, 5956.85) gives -0.6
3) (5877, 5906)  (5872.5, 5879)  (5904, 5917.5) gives 2.7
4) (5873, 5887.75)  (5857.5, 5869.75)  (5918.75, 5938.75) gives -1.5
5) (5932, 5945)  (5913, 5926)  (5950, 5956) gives 0.0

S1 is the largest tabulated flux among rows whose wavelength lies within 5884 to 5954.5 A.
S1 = 1.97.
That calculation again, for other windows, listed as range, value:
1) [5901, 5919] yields 1.41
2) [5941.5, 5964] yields 1.36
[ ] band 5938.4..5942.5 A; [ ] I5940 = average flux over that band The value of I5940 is 1.21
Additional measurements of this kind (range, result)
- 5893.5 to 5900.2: 1.14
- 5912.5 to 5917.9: 1.29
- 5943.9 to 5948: 1.15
